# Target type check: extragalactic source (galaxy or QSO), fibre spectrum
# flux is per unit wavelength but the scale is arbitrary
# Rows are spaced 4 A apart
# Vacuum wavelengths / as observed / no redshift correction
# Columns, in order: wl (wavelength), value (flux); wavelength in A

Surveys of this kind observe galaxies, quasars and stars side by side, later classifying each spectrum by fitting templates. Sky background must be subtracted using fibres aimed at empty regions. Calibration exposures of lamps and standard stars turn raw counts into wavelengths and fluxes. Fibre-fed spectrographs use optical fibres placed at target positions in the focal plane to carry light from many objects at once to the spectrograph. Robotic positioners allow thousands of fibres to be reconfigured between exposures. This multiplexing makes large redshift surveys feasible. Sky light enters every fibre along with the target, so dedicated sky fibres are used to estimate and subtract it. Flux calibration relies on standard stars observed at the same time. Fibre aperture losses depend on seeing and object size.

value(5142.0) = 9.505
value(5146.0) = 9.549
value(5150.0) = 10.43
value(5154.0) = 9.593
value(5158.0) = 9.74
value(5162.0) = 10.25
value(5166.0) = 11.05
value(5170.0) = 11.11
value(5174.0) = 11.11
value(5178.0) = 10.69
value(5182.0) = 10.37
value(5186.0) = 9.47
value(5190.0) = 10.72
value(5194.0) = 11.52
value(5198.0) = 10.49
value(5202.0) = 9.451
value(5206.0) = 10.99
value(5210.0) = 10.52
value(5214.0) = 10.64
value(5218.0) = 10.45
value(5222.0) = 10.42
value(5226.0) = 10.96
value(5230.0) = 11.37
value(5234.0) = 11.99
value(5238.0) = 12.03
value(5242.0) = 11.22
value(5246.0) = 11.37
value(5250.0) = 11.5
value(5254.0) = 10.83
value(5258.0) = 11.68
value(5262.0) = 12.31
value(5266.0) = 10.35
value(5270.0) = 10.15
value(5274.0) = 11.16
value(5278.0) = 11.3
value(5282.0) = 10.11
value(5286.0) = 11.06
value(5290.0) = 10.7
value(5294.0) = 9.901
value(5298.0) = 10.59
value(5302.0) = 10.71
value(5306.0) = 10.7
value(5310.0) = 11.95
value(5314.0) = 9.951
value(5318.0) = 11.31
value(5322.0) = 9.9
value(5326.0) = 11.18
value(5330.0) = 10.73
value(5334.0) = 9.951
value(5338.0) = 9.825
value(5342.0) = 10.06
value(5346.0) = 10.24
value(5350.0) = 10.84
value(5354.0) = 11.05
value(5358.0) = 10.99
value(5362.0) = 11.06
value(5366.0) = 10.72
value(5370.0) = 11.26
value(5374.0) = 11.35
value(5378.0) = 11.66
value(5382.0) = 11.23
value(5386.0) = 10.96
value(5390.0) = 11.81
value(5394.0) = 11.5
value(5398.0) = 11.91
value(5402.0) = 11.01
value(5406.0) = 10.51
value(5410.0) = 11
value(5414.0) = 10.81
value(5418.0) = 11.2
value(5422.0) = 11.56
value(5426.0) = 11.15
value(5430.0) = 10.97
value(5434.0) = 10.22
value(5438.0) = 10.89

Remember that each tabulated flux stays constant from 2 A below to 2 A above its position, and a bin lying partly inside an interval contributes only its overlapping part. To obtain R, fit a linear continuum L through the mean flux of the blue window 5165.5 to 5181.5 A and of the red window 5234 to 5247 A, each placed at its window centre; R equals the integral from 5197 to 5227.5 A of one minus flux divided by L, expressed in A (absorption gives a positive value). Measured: 2.3 A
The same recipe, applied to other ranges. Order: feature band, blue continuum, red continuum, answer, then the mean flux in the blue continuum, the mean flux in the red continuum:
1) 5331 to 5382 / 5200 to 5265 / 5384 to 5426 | 1.9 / 11.1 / 11.2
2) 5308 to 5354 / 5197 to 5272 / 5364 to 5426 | 2.4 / 11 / 11.2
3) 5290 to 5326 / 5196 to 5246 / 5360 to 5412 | 1.3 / 10.9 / 11.2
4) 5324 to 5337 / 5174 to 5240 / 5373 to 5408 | 0.7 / 10.8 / 11.3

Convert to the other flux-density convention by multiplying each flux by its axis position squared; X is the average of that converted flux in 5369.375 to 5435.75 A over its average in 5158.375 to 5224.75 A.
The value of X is 1.1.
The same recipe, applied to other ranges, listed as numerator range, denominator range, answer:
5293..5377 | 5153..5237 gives 1.06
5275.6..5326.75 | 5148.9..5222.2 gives 1.07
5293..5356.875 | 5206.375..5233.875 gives 1.02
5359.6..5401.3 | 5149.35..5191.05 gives 1.18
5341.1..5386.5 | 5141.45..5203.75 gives 1.14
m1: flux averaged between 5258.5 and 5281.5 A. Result 11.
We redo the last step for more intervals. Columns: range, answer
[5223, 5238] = 11.5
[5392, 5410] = 11.2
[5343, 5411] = 11.1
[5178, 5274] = 10.9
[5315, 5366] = 10.6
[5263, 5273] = 10.5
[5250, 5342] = 10.7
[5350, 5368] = 10.9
